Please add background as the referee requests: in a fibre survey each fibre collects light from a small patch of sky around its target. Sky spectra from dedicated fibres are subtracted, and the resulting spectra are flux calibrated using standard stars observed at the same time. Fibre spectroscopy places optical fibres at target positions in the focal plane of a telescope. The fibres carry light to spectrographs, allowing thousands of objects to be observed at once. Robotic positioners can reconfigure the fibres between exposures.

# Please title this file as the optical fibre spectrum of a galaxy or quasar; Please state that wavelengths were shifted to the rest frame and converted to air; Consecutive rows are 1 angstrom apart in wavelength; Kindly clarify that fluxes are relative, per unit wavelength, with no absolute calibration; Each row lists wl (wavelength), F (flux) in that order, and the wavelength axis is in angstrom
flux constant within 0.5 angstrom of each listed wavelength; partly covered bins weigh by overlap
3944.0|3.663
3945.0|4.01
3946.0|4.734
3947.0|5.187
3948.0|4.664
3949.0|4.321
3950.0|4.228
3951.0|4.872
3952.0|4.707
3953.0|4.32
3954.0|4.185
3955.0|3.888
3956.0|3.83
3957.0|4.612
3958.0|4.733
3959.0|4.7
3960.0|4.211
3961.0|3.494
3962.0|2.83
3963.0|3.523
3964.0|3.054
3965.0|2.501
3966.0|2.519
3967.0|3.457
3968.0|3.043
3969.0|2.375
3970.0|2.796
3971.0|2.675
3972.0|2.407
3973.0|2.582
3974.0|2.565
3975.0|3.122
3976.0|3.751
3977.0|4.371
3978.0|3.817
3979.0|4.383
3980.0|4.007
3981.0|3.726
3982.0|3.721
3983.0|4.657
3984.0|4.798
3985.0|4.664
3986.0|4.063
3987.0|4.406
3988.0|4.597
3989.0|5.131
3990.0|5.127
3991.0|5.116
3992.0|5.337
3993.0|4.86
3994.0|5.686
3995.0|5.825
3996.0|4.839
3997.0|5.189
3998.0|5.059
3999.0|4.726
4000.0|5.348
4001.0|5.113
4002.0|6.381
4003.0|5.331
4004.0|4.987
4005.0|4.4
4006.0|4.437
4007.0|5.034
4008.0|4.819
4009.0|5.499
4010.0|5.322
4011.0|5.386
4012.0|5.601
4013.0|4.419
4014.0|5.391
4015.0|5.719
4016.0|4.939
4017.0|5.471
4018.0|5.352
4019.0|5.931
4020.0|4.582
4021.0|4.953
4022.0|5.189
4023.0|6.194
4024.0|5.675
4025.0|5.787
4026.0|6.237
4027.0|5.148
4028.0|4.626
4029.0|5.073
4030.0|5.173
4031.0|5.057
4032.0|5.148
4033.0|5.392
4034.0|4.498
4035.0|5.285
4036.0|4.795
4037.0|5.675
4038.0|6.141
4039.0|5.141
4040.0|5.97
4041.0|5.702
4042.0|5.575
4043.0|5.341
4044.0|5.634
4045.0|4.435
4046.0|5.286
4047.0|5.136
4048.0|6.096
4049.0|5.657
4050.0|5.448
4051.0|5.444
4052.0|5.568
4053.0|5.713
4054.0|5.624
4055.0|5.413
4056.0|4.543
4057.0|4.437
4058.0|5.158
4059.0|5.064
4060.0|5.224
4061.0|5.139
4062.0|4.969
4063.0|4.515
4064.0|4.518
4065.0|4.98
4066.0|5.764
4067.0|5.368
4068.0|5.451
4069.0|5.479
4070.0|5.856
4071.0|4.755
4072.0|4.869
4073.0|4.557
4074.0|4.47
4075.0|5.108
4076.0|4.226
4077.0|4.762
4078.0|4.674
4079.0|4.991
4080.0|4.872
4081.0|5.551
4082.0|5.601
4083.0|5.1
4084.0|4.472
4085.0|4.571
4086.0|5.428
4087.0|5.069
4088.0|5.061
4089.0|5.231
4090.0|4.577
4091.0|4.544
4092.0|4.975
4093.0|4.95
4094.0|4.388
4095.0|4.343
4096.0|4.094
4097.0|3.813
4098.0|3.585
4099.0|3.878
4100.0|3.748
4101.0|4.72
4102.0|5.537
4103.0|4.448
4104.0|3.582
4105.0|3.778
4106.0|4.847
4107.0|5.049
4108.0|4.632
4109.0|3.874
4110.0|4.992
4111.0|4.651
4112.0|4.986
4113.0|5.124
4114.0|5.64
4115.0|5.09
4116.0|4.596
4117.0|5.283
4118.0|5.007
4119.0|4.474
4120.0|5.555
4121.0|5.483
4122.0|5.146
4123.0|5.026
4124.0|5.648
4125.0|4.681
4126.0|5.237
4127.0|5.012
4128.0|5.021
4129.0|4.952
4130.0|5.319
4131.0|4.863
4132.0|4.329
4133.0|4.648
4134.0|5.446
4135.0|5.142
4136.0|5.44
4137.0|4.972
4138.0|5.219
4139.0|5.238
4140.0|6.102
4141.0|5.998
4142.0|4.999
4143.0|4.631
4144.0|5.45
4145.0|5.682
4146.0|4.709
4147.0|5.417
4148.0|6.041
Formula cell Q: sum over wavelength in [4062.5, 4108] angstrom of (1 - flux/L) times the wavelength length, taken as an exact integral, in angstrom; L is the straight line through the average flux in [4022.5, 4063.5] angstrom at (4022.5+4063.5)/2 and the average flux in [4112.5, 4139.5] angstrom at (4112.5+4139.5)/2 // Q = 3.93 angstrom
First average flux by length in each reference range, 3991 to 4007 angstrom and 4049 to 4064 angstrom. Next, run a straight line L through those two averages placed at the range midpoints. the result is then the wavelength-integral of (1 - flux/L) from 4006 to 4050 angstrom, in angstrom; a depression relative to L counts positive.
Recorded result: -1.4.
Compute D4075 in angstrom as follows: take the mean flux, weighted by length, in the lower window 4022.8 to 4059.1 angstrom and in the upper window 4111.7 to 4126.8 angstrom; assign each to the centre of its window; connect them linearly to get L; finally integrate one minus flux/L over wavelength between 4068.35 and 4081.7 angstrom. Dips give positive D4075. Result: 0.8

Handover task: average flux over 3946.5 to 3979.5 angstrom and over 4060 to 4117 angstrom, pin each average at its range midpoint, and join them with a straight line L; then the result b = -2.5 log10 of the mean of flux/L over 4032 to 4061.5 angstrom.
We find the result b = -0.202 mag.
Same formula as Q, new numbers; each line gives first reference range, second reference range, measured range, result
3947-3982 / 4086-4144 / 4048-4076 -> -4.5 angstrom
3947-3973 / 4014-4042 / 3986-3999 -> -1.6 angstrom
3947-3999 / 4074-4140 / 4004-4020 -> -3.2 angstrom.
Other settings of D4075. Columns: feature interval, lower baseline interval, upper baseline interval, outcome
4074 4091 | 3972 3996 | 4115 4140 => -0.3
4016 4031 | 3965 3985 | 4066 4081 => -4.1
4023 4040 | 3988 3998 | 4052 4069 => -0.6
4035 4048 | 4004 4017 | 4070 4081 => -1.2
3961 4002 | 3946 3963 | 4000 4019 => 6.2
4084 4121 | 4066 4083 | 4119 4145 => 3.2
